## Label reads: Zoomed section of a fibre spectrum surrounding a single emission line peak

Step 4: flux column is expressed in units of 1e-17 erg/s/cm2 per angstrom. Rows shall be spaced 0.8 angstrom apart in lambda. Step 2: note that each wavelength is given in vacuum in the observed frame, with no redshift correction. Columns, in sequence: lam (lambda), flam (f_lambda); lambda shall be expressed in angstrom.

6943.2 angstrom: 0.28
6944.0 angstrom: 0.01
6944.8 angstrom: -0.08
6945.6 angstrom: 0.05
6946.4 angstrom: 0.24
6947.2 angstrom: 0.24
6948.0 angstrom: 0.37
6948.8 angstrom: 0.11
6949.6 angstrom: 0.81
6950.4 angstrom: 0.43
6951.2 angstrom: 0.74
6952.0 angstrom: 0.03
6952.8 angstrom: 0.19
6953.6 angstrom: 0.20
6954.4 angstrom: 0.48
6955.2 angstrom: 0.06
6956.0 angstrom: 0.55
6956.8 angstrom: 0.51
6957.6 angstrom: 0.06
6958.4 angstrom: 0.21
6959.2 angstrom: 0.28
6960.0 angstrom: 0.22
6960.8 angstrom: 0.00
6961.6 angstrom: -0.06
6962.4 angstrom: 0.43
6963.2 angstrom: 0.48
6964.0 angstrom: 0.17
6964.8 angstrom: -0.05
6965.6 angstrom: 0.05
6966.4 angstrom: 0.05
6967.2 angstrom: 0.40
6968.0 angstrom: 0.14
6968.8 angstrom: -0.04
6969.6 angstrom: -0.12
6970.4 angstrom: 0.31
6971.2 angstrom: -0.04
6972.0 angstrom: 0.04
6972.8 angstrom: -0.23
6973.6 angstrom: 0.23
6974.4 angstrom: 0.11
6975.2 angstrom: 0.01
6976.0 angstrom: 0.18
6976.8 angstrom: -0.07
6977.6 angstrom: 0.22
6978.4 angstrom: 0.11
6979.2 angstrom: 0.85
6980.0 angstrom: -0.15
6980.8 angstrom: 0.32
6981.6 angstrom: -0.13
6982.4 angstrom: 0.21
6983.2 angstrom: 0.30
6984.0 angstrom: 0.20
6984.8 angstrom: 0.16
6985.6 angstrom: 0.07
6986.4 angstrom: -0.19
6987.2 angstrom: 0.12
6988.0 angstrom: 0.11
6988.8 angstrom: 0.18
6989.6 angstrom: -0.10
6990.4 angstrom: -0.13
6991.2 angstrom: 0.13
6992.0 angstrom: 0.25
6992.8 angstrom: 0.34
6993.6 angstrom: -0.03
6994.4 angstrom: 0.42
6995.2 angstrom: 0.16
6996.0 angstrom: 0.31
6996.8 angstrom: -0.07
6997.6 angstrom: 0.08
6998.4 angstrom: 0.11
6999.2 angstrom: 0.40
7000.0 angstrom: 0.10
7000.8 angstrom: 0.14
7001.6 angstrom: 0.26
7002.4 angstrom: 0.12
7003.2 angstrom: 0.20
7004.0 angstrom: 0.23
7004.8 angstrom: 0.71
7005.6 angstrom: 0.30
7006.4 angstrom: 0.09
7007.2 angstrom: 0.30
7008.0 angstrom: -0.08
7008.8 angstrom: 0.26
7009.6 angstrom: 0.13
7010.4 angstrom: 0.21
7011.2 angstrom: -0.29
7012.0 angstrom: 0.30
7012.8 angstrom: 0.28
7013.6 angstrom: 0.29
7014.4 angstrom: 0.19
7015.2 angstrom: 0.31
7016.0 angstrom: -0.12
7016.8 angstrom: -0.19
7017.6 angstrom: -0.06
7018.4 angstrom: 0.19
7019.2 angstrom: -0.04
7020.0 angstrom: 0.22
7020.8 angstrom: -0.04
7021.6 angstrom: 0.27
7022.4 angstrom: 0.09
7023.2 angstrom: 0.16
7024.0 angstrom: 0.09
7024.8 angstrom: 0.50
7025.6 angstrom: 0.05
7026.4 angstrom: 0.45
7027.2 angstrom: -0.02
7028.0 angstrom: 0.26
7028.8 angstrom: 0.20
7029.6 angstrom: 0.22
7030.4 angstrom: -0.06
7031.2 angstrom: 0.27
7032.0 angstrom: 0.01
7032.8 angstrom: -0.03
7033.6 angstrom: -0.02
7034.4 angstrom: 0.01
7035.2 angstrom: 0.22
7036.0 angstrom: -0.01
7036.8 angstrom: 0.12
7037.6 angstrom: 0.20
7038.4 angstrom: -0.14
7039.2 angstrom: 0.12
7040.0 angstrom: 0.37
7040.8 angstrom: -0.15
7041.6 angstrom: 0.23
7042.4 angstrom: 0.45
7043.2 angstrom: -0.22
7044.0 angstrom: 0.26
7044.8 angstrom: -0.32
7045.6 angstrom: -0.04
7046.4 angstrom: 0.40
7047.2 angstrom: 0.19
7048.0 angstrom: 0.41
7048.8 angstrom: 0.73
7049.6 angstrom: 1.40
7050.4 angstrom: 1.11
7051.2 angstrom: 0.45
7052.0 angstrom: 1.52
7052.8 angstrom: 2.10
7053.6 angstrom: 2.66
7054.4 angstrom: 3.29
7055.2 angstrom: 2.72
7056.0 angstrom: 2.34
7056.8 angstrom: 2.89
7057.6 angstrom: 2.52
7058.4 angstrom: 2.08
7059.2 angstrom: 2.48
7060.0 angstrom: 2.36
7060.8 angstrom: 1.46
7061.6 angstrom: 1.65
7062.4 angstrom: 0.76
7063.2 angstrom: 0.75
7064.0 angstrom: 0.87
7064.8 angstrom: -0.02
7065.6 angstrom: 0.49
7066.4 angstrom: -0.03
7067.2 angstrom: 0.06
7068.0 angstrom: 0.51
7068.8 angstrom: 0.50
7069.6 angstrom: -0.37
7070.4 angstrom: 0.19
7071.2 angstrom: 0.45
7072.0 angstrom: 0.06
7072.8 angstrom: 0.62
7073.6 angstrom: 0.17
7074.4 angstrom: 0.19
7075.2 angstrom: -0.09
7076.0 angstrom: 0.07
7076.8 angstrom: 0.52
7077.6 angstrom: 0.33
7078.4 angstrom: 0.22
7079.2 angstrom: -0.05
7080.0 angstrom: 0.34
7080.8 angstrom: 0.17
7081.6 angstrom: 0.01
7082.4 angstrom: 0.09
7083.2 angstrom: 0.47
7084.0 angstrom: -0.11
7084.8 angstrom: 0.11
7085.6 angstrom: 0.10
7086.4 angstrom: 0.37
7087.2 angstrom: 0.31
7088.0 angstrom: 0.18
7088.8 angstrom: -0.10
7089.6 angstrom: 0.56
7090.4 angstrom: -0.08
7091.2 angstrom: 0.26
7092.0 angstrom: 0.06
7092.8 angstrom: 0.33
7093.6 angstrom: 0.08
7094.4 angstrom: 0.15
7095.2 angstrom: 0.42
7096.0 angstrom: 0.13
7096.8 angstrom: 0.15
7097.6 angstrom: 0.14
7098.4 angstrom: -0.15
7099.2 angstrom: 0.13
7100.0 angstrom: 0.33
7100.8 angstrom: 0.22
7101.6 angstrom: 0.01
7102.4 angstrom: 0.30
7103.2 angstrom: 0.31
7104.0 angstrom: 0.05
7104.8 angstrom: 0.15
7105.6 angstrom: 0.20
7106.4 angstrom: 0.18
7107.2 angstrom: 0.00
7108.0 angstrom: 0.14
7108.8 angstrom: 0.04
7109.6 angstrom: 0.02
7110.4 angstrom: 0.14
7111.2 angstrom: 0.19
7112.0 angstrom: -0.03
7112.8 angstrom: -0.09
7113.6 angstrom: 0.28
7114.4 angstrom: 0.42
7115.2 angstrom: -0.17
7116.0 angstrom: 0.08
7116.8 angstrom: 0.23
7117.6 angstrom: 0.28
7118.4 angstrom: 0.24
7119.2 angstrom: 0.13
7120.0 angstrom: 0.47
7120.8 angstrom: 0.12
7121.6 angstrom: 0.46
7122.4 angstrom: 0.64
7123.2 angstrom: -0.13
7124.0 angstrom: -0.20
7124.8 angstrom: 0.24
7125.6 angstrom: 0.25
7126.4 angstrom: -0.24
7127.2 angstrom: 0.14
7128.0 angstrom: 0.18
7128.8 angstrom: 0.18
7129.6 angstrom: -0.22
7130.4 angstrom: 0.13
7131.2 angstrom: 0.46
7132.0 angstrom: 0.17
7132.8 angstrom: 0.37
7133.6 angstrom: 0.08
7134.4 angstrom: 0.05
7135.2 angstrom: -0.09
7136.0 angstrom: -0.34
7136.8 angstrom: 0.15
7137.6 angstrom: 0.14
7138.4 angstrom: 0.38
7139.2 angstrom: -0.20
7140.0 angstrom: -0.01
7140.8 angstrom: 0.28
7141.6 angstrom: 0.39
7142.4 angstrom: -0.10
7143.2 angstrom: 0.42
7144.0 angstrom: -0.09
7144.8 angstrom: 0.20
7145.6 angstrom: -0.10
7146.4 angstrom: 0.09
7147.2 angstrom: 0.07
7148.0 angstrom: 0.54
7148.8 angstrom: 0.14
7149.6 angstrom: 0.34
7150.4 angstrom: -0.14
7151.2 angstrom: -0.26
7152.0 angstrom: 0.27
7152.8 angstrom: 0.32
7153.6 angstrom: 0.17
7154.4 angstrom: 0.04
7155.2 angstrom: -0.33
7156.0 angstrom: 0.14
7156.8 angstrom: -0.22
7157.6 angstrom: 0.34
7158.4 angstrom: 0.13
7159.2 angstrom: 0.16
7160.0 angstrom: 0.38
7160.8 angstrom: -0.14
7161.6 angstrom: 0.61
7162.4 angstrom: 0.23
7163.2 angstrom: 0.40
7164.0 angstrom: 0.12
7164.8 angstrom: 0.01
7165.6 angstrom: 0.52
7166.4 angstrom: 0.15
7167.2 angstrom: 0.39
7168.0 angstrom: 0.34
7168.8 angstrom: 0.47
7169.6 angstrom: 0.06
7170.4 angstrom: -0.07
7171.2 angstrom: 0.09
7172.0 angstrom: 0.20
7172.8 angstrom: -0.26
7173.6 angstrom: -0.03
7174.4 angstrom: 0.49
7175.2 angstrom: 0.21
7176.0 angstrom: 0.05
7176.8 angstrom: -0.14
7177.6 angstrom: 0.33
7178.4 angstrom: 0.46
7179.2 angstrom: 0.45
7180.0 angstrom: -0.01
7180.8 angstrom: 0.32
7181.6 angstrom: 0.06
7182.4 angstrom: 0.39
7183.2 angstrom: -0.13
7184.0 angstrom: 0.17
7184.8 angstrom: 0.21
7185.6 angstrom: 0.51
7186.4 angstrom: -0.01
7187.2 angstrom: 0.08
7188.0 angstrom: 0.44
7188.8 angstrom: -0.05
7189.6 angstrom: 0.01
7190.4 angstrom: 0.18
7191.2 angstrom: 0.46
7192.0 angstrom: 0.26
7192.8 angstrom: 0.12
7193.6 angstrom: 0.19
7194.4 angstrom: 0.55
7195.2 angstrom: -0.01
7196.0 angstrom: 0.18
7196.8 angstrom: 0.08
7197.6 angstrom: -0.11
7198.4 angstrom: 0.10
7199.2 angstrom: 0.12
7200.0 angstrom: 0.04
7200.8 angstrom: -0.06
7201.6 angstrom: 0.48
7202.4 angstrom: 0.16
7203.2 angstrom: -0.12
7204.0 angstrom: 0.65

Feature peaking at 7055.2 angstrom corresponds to [O II] 3727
